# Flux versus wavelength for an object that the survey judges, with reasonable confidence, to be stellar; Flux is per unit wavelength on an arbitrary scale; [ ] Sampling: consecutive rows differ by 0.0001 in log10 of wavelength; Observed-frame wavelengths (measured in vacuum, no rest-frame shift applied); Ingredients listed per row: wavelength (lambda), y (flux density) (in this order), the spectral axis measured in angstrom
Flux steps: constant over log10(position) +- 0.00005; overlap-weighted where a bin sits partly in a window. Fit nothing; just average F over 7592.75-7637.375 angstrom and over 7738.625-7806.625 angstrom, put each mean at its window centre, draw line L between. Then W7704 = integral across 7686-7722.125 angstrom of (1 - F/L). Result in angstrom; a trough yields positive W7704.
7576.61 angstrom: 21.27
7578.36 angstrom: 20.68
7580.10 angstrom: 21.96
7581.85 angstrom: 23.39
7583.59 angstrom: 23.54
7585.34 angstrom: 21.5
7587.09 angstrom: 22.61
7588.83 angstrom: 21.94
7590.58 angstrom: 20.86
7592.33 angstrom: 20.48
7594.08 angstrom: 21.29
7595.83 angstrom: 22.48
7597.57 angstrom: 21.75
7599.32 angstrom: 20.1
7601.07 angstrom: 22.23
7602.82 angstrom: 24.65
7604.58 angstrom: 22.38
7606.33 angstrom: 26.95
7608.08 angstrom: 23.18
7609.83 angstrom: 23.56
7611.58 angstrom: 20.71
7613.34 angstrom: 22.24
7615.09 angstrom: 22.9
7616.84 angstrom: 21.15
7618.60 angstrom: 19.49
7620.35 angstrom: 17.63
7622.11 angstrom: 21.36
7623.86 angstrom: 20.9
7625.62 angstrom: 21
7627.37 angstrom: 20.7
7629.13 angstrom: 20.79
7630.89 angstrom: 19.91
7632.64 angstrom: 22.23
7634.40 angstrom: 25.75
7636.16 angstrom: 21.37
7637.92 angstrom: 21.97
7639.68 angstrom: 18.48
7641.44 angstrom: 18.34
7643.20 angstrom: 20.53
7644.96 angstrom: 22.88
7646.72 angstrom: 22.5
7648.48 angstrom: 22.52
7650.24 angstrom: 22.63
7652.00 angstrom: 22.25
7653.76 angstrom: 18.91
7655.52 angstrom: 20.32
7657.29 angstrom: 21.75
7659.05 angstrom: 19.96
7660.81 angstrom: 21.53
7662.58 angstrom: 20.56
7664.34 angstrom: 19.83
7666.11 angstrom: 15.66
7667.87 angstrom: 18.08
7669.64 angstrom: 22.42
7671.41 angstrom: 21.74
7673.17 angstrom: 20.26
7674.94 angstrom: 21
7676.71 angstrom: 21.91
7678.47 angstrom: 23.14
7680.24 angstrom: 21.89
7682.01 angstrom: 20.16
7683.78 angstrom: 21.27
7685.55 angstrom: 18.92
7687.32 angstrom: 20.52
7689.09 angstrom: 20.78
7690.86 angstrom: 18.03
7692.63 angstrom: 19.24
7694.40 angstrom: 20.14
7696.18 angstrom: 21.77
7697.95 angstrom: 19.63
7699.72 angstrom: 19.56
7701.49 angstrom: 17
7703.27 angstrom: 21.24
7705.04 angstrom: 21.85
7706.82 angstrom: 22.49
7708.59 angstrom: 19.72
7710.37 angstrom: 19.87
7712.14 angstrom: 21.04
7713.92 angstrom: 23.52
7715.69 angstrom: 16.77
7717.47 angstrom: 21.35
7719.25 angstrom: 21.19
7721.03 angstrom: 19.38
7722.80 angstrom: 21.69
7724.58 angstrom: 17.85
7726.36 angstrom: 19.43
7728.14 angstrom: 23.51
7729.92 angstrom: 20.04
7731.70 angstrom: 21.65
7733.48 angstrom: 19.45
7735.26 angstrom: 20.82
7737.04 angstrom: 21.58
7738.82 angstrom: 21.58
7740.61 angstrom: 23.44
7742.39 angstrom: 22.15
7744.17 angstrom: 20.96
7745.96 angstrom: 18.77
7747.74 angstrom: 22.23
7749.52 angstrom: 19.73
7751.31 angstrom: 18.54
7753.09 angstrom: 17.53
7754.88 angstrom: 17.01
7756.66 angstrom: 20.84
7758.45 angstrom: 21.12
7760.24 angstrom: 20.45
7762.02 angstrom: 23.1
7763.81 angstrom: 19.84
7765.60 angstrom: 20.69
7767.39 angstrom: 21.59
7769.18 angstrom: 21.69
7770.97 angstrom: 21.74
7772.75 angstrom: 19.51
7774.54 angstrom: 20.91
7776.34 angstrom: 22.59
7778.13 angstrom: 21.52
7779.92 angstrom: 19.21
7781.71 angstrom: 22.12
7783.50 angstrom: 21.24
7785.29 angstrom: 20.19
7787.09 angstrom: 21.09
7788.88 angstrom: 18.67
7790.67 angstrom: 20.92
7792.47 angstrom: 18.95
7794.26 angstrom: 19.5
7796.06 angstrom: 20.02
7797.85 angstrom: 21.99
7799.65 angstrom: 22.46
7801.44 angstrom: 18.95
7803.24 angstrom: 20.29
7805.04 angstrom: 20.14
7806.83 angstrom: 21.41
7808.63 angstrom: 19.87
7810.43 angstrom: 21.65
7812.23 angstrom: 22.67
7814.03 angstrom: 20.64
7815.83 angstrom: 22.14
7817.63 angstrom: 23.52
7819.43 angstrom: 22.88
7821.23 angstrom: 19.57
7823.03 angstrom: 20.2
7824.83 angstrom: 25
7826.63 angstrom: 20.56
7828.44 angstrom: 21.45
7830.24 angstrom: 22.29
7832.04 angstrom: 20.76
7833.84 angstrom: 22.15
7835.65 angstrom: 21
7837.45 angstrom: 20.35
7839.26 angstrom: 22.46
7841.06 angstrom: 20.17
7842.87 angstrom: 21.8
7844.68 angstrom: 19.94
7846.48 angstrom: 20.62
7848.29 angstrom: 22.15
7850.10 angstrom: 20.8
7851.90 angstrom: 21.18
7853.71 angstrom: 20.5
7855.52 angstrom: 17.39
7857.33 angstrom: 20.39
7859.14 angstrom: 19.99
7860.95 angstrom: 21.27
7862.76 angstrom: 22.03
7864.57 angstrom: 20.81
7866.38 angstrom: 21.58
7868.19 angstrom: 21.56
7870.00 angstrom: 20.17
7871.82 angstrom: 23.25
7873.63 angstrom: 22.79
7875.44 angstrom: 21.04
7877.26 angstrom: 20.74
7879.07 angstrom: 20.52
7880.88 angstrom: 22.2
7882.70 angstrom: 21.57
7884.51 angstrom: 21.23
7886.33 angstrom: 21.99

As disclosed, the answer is 1.54 angstrom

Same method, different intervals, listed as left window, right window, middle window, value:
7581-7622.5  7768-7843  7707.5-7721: 0.7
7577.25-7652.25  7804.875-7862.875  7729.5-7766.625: 1.5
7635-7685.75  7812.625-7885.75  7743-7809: 2.0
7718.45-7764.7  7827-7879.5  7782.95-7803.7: 0.4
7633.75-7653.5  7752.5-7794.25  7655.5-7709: 2.2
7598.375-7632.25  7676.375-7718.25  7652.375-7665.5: 0.4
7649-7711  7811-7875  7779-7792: 0.4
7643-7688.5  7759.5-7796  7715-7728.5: 0.5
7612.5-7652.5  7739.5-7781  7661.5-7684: 0.5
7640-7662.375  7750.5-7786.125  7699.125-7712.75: 0.3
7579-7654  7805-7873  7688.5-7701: 1.0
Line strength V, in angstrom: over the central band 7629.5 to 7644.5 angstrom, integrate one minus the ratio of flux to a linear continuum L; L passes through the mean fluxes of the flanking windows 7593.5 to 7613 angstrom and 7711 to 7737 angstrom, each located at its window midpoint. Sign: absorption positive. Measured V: 0.7 angstrom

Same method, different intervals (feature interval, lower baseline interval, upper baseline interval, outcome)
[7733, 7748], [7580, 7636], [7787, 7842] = 0.1 angstrom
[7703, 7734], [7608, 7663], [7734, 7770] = 0.2 angstrom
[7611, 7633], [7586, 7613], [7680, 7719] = 1.1 angstrom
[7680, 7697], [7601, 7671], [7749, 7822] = 0.7 angstrom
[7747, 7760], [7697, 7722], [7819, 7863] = 0.6 angstrom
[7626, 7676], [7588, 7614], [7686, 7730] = 1.1 angstrom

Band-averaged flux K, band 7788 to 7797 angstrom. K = 19.6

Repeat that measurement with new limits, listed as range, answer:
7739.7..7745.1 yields 22.1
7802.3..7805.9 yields 20.2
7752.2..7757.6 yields 18.5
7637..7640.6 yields 20.2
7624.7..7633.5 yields 20.9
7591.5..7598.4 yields 21.5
